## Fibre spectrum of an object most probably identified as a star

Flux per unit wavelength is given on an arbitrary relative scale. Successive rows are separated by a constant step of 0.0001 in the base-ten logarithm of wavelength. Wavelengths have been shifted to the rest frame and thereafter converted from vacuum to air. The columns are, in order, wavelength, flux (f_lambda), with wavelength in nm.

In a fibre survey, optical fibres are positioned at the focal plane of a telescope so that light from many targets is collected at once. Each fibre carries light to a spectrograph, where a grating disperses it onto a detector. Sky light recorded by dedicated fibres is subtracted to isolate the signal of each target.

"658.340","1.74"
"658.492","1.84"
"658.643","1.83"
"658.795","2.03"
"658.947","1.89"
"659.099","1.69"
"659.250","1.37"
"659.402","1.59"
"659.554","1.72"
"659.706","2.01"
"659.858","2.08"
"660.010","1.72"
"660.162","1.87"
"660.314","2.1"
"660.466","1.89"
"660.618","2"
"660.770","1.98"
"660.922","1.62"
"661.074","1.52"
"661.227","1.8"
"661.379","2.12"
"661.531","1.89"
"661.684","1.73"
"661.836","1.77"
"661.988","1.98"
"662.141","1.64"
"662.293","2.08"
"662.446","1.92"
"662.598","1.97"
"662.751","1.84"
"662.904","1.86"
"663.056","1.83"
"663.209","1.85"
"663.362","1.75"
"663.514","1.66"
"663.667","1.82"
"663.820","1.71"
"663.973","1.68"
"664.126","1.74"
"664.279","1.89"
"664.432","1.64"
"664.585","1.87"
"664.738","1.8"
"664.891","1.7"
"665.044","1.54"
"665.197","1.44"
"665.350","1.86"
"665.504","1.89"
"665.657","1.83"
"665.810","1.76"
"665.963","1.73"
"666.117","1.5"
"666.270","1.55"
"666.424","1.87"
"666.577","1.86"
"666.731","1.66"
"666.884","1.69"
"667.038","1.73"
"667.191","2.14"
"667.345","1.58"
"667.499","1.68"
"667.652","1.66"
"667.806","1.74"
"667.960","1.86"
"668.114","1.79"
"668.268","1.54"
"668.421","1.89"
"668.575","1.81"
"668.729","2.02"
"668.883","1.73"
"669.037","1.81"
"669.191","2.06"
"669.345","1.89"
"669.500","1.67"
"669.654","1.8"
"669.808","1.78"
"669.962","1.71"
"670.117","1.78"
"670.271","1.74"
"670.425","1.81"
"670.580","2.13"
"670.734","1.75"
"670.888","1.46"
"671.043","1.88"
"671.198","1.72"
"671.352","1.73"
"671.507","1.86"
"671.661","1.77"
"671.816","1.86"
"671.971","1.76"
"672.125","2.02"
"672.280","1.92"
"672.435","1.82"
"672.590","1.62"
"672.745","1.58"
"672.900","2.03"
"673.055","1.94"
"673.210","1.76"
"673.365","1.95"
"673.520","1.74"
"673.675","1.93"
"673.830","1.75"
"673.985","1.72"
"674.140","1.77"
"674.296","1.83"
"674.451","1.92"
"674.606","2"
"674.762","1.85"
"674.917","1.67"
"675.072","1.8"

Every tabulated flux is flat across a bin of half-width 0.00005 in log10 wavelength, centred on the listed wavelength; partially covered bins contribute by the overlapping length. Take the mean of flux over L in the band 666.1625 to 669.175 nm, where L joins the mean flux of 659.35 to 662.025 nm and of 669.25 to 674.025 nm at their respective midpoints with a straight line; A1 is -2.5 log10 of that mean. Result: 0.030 mag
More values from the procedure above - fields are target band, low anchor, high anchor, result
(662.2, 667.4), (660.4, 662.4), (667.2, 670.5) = 0.03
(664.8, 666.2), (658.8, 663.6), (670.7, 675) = 0.08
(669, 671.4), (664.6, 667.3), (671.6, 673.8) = 0.00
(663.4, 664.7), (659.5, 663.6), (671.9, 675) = 0.06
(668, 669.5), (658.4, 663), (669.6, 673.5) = -0.01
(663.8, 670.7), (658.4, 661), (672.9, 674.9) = 0.04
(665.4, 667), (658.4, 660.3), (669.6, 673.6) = 0.04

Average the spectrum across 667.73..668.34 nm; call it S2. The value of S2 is 1.73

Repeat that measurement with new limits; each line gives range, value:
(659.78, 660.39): 1.94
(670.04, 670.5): 1.78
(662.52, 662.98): 1.89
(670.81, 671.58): 1.73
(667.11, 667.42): 1.86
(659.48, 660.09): 1.88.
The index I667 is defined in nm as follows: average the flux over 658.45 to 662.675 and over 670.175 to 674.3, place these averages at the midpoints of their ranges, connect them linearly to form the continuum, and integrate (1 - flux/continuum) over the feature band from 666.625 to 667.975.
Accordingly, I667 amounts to 0.06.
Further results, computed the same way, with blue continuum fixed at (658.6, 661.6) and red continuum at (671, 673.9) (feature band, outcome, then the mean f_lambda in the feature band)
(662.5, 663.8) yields 0.009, 1.82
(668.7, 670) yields 0.000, 1.83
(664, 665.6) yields 0.083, 1.74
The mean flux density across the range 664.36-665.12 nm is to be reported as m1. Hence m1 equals 1.71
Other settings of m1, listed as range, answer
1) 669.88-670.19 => 1.74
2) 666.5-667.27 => 1.82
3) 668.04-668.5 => 1.74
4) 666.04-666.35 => 1.53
